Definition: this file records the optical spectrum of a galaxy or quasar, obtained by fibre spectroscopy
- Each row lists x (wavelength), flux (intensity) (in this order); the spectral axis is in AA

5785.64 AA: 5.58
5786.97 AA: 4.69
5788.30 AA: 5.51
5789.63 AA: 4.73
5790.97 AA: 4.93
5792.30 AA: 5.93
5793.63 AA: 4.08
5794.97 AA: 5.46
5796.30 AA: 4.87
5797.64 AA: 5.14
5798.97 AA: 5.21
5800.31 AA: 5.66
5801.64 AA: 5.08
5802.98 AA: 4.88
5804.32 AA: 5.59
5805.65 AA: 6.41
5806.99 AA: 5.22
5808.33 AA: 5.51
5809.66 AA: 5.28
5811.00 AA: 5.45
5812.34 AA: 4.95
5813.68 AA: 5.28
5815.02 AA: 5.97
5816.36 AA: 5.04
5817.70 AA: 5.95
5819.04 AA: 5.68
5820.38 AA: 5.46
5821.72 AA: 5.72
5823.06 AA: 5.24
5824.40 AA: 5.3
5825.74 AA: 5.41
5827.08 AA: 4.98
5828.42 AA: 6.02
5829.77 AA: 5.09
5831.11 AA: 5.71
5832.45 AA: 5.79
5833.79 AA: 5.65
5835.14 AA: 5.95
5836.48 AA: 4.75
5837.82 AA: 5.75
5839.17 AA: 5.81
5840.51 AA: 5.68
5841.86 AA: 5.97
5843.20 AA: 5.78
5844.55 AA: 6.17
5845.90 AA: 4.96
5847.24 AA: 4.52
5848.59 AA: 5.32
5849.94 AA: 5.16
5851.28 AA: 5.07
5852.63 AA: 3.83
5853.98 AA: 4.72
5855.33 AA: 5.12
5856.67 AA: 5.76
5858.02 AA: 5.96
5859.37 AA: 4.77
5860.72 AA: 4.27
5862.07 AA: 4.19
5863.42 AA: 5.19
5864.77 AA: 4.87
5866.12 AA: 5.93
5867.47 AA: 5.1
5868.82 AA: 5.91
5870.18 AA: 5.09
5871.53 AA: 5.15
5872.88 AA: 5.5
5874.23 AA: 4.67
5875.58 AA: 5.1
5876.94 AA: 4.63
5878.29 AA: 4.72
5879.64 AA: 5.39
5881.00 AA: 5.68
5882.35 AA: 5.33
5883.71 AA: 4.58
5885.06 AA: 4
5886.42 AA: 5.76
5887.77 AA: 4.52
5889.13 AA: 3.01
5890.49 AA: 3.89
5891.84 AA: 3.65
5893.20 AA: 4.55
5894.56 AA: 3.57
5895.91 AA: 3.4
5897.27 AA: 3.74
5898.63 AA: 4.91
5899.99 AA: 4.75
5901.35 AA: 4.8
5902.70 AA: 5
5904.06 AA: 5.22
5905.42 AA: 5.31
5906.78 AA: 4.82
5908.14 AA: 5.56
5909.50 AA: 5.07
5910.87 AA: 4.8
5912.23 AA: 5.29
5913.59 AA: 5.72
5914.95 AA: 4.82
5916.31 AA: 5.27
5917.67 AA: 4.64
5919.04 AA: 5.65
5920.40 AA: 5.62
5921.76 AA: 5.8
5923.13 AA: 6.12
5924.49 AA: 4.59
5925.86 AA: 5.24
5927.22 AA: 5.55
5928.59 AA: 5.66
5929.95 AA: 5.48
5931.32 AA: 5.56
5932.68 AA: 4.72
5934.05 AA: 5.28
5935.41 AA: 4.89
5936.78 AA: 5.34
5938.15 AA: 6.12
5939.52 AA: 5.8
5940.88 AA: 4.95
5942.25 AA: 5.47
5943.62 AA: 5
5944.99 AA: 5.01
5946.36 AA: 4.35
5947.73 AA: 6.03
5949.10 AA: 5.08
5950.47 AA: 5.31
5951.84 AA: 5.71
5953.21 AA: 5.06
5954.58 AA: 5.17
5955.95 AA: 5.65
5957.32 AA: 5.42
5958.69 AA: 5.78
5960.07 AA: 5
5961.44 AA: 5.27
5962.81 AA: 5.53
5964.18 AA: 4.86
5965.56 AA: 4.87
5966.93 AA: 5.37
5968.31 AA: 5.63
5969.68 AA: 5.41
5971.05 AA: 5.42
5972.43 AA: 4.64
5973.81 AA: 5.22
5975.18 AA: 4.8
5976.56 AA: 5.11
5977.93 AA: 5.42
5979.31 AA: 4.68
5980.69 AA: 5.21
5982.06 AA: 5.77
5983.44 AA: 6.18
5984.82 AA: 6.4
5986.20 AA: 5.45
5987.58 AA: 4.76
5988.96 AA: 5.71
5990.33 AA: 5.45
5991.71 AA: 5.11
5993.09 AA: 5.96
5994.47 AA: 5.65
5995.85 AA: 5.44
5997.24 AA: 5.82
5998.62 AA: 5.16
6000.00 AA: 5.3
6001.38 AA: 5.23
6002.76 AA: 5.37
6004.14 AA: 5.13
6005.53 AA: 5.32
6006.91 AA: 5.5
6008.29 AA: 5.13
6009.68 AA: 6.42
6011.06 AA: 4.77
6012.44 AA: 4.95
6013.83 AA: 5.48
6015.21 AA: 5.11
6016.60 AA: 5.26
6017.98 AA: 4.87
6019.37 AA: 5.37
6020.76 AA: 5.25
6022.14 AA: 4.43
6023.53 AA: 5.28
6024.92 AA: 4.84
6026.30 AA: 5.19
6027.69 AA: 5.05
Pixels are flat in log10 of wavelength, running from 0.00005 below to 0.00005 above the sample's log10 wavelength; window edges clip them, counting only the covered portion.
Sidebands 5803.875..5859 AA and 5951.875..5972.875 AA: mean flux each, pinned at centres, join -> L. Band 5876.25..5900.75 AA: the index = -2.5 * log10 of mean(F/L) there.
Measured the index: 0.21 mag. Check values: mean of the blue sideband 5.43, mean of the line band 4.45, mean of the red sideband 5.29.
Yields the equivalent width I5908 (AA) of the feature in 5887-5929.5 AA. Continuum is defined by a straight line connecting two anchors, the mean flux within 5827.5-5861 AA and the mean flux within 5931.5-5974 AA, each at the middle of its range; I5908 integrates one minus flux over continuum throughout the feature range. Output 3.54 AA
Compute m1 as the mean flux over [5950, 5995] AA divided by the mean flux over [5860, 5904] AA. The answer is 1.14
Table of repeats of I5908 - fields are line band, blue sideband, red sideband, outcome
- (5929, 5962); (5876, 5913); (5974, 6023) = -2.1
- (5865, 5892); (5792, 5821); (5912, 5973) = 2.2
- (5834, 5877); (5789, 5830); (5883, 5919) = -1.9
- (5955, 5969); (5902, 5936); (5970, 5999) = 0.1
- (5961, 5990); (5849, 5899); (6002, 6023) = -1.2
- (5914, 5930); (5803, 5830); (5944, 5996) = 0.0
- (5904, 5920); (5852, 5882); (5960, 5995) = 0.0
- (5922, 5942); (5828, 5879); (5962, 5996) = -0.3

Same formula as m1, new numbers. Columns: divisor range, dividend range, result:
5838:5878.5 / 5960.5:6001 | 1.04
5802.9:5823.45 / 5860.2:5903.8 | 0.86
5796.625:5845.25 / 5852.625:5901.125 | 0.87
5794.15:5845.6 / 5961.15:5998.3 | 0.98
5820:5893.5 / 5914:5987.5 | 1.04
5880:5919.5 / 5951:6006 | 1.13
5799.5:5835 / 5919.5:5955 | 0.98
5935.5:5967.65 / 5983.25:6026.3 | 1.01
